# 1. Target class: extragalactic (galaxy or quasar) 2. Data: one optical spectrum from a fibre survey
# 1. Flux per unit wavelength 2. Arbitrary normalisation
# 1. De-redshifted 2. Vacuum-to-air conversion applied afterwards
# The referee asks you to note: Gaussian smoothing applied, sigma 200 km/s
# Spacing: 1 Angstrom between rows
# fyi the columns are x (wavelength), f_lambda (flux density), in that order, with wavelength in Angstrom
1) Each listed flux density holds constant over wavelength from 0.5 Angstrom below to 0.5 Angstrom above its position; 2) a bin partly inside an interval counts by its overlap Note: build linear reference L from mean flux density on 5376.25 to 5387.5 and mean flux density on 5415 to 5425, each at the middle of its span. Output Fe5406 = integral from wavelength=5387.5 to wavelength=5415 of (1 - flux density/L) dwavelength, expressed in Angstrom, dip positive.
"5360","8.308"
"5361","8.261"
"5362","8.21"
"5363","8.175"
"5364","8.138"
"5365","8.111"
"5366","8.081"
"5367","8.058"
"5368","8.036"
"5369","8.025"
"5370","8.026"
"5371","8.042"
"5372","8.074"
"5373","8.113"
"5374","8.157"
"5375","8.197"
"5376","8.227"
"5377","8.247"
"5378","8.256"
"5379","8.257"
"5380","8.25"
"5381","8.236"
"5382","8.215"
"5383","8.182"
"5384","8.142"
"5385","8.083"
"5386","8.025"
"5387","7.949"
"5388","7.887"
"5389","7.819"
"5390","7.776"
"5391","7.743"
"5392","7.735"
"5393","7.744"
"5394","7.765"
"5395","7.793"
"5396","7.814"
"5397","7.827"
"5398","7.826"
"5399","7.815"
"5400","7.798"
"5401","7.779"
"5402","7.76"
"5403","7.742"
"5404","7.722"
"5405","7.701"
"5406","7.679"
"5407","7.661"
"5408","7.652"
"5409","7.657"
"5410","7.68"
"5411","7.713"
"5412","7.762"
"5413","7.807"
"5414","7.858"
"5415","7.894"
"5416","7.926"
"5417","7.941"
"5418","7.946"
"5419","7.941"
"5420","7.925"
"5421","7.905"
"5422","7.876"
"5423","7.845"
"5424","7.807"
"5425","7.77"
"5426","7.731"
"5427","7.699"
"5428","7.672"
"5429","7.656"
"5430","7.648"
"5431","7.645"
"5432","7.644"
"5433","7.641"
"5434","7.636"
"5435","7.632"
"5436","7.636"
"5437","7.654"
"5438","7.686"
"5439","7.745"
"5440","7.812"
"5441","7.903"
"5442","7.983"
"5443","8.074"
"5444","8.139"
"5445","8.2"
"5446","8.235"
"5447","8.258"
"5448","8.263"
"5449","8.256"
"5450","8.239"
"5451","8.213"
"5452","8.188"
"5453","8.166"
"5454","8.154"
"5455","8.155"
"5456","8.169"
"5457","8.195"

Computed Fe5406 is 0.91 Angstrom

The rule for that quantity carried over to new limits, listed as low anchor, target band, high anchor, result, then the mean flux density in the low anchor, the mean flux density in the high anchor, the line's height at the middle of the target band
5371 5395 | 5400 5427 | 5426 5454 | 0.6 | 8.04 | 7.91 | 7.97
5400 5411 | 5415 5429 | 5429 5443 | -0.2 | 7.71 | 7.72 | 7.72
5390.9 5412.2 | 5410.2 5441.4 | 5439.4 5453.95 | 0.7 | 7.74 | 8.14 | 7.95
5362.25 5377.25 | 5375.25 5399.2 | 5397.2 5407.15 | -0.2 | 8.11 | 7.75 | 7.92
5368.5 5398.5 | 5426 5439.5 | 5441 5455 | 0.8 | 8.01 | 8.17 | 8.13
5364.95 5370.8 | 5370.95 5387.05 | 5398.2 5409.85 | -0.4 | 8.05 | 7.73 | 7.95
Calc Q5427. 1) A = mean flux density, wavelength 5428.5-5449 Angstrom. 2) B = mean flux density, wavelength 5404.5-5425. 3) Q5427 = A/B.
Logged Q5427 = 1.0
